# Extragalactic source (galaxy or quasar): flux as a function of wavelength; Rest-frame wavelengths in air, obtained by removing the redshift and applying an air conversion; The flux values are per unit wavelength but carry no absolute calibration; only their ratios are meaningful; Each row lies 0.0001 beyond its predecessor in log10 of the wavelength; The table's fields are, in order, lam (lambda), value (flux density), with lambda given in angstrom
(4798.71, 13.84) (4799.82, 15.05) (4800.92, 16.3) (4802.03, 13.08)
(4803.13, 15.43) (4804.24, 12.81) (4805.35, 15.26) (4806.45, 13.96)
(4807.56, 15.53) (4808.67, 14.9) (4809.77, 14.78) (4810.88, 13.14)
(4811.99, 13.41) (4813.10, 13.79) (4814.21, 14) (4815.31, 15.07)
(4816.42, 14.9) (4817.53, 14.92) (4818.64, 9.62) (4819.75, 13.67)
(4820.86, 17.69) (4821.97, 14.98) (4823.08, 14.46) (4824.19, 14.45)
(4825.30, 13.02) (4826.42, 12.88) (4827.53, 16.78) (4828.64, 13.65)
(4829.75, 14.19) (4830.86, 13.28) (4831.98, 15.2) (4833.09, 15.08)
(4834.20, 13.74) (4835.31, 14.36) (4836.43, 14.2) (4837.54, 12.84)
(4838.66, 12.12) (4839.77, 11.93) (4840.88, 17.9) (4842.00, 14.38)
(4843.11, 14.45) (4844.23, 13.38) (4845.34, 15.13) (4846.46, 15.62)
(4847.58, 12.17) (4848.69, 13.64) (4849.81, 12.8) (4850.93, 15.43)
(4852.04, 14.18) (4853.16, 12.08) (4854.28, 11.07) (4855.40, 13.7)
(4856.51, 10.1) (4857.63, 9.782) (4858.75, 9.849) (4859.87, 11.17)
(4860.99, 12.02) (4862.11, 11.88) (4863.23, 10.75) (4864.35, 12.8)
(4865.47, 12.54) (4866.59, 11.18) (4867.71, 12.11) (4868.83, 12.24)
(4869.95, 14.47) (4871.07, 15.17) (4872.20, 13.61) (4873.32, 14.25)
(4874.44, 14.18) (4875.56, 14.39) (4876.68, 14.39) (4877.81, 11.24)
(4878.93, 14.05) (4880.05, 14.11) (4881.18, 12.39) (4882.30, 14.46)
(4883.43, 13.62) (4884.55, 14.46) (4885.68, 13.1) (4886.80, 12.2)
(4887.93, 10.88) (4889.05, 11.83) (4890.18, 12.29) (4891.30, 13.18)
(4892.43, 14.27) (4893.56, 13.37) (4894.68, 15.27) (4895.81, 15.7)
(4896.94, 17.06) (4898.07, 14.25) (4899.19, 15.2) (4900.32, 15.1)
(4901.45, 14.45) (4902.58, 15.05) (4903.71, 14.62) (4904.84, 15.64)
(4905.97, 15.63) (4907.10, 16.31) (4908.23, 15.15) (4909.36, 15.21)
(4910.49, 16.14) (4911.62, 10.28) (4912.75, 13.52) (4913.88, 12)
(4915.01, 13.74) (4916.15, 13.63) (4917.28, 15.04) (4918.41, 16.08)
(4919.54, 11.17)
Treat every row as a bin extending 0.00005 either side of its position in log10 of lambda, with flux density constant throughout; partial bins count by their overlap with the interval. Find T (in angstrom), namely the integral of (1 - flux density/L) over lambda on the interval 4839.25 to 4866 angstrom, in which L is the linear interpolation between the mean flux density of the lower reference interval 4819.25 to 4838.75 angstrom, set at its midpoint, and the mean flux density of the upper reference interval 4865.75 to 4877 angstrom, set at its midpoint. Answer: 2.0 angstrom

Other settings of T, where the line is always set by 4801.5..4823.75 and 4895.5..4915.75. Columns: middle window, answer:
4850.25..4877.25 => 3.5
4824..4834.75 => 0.1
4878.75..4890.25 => 1.2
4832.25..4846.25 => 0.2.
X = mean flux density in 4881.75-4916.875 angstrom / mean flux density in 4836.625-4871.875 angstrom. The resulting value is 1.10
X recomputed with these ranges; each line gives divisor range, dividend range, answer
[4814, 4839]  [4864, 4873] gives 0.92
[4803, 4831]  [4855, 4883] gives 0.89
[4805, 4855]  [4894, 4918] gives 1.04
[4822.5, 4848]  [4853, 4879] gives 0.88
